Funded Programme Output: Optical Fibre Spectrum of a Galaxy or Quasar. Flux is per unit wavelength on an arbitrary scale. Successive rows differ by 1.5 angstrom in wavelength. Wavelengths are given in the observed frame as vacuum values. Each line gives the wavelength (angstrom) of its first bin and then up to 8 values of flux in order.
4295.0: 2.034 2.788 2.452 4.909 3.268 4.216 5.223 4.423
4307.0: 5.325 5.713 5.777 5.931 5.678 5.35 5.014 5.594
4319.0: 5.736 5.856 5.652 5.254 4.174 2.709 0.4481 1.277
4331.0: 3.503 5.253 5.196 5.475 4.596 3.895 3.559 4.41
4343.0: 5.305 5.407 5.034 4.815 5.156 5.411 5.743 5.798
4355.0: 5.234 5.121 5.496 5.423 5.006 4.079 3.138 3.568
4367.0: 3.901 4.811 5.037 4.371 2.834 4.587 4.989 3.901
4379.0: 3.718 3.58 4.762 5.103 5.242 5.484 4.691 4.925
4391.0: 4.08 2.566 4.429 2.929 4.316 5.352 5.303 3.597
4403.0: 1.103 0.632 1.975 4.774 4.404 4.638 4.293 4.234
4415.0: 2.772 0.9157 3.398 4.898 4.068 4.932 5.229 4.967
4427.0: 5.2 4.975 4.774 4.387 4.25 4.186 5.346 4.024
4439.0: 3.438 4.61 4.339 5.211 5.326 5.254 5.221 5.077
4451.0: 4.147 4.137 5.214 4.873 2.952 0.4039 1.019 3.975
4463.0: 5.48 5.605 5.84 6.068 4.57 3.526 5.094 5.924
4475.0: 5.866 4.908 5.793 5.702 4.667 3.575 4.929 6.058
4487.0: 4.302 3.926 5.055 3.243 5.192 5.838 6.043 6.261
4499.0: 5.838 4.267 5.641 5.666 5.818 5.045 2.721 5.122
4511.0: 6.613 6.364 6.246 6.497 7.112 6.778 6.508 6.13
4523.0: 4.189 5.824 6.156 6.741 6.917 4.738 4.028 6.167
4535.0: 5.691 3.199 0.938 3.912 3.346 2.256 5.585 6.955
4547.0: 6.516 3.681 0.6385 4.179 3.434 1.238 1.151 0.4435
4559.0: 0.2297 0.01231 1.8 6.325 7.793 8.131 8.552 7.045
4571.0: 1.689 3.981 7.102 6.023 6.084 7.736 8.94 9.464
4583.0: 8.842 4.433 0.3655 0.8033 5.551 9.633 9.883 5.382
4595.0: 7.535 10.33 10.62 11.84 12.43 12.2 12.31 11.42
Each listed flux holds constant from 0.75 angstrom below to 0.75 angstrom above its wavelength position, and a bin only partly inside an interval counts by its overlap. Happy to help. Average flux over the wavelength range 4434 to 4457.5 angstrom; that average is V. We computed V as 4.61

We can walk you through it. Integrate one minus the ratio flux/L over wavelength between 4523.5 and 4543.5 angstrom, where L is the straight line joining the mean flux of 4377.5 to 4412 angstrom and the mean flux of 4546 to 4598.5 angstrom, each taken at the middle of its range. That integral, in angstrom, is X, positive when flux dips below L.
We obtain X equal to 1.5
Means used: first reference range 3.99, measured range 4.62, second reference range 5.28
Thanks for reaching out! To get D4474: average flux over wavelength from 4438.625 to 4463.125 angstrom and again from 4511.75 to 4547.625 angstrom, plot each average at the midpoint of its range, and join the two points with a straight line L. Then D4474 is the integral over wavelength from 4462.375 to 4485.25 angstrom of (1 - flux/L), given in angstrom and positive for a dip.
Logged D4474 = -3.6 angstrom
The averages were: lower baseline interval 4.13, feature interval 5.19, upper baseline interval 5.36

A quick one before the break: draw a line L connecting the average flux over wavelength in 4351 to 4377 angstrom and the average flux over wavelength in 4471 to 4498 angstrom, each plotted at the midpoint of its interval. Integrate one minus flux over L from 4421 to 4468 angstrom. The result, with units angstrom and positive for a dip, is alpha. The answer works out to 4.2 angstrom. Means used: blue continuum 4.66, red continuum 5.11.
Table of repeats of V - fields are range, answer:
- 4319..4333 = 3.87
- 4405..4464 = 4.18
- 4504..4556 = 4.87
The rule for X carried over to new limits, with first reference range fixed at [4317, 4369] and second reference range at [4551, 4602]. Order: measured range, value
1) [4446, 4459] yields 2.5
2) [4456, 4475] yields 3.6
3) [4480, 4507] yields 1.8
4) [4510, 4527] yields -2.0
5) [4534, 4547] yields 3.5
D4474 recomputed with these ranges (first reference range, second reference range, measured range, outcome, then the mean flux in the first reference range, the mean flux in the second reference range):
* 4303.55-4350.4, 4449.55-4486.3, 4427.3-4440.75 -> 0.5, 4.74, 4.61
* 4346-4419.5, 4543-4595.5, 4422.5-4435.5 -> -1.0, 4.22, 5.04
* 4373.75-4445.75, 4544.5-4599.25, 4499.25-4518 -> -2.6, 4.18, 5.41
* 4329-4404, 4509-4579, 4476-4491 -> -0.5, 4.45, 4.84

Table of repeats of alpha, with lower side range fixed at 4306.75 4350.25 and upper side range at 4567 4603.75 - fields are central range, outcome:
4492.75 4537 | 6.7 angstrom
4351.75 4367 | 0.8 angstrom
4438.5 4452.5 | 2.9 angstrom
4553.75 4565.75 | 8.0 angstrom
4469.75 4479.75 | 1.6 angstrom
